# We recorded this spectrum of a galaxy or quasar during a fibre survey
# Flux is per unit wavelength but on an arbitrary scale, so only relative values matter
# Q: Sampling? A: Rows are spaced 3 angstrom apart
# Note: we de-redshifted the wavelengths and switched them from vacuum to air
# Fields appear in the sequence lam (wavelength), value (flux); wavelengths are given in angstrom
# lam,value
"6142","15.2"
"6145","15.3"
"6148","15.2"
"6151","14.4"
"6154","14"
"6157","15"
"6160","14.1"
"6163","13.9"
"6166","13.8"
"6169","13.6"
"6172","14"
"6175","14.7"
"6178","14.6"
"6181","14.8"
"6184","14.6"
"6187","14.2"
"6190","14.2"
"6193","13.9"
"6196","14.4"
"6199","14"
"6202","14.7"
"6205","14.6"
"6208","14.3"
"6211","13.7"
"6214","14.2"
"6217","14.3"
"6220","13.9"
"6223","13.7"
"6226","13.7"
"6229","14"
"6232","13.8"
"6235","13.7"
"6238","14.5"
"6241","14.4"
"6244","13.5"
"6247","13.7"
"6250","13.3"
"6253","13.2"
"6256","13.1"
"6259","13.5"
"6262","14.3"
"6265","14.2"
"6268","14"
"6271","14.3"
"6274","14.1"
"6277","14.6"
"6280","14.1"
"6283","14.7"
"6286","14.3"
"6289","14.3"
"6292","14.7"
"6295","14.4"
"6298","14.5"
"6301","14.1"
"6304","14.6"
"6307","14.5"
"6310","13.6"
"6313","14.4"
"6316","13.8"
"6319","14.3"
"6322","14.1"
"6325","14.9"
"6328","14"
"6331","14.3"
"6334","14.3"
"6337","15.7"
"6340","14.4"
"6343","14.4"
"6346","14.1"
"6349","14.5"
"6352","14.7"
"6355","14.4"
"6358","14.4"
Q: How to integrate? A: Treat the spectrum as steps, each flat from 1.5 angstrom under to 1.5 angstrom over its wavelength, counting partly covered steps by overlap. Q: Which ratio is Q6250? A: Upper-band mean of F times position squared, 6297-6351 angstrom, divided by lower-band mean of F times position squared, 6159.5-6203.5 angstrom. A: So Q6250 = 1.06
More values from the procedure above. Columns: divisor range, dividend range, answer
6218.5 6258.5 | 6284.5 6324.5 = 1.06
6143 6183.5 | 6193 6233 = 0.99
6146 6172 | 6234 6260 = 0.99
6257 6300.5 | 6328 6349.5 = 1.04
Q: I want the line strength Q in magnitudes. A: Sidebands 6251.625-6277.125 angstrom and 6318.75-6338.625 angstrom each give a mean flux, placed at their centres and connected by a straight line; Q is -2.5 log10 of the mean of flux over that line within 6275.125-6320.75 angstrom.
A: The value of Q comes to -0.01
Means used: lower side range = 13.9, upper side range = 14.5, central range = 14.3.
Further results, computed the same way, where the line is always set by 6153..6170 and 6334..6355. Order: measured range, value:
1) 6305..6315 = 0.02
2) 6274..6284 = 0.00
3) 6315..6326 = 0.02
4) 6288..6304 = 0.00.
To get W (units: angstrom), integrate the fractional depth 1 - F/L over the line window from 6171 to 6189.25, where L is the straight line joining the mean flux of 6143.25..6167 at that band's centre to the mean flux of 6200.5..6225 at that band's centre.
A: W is -0.18 angstrom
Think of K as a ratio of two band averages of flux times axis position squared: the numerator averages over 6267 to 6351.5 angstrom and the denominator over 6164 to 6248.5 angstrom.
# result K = 1.05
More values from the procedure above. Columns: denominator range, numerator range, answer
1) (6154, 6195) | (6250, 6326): 1.03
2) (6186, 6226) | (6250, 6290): 1.01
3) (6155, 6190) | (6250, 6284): 1.01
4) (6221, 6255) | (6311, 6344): 1.08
